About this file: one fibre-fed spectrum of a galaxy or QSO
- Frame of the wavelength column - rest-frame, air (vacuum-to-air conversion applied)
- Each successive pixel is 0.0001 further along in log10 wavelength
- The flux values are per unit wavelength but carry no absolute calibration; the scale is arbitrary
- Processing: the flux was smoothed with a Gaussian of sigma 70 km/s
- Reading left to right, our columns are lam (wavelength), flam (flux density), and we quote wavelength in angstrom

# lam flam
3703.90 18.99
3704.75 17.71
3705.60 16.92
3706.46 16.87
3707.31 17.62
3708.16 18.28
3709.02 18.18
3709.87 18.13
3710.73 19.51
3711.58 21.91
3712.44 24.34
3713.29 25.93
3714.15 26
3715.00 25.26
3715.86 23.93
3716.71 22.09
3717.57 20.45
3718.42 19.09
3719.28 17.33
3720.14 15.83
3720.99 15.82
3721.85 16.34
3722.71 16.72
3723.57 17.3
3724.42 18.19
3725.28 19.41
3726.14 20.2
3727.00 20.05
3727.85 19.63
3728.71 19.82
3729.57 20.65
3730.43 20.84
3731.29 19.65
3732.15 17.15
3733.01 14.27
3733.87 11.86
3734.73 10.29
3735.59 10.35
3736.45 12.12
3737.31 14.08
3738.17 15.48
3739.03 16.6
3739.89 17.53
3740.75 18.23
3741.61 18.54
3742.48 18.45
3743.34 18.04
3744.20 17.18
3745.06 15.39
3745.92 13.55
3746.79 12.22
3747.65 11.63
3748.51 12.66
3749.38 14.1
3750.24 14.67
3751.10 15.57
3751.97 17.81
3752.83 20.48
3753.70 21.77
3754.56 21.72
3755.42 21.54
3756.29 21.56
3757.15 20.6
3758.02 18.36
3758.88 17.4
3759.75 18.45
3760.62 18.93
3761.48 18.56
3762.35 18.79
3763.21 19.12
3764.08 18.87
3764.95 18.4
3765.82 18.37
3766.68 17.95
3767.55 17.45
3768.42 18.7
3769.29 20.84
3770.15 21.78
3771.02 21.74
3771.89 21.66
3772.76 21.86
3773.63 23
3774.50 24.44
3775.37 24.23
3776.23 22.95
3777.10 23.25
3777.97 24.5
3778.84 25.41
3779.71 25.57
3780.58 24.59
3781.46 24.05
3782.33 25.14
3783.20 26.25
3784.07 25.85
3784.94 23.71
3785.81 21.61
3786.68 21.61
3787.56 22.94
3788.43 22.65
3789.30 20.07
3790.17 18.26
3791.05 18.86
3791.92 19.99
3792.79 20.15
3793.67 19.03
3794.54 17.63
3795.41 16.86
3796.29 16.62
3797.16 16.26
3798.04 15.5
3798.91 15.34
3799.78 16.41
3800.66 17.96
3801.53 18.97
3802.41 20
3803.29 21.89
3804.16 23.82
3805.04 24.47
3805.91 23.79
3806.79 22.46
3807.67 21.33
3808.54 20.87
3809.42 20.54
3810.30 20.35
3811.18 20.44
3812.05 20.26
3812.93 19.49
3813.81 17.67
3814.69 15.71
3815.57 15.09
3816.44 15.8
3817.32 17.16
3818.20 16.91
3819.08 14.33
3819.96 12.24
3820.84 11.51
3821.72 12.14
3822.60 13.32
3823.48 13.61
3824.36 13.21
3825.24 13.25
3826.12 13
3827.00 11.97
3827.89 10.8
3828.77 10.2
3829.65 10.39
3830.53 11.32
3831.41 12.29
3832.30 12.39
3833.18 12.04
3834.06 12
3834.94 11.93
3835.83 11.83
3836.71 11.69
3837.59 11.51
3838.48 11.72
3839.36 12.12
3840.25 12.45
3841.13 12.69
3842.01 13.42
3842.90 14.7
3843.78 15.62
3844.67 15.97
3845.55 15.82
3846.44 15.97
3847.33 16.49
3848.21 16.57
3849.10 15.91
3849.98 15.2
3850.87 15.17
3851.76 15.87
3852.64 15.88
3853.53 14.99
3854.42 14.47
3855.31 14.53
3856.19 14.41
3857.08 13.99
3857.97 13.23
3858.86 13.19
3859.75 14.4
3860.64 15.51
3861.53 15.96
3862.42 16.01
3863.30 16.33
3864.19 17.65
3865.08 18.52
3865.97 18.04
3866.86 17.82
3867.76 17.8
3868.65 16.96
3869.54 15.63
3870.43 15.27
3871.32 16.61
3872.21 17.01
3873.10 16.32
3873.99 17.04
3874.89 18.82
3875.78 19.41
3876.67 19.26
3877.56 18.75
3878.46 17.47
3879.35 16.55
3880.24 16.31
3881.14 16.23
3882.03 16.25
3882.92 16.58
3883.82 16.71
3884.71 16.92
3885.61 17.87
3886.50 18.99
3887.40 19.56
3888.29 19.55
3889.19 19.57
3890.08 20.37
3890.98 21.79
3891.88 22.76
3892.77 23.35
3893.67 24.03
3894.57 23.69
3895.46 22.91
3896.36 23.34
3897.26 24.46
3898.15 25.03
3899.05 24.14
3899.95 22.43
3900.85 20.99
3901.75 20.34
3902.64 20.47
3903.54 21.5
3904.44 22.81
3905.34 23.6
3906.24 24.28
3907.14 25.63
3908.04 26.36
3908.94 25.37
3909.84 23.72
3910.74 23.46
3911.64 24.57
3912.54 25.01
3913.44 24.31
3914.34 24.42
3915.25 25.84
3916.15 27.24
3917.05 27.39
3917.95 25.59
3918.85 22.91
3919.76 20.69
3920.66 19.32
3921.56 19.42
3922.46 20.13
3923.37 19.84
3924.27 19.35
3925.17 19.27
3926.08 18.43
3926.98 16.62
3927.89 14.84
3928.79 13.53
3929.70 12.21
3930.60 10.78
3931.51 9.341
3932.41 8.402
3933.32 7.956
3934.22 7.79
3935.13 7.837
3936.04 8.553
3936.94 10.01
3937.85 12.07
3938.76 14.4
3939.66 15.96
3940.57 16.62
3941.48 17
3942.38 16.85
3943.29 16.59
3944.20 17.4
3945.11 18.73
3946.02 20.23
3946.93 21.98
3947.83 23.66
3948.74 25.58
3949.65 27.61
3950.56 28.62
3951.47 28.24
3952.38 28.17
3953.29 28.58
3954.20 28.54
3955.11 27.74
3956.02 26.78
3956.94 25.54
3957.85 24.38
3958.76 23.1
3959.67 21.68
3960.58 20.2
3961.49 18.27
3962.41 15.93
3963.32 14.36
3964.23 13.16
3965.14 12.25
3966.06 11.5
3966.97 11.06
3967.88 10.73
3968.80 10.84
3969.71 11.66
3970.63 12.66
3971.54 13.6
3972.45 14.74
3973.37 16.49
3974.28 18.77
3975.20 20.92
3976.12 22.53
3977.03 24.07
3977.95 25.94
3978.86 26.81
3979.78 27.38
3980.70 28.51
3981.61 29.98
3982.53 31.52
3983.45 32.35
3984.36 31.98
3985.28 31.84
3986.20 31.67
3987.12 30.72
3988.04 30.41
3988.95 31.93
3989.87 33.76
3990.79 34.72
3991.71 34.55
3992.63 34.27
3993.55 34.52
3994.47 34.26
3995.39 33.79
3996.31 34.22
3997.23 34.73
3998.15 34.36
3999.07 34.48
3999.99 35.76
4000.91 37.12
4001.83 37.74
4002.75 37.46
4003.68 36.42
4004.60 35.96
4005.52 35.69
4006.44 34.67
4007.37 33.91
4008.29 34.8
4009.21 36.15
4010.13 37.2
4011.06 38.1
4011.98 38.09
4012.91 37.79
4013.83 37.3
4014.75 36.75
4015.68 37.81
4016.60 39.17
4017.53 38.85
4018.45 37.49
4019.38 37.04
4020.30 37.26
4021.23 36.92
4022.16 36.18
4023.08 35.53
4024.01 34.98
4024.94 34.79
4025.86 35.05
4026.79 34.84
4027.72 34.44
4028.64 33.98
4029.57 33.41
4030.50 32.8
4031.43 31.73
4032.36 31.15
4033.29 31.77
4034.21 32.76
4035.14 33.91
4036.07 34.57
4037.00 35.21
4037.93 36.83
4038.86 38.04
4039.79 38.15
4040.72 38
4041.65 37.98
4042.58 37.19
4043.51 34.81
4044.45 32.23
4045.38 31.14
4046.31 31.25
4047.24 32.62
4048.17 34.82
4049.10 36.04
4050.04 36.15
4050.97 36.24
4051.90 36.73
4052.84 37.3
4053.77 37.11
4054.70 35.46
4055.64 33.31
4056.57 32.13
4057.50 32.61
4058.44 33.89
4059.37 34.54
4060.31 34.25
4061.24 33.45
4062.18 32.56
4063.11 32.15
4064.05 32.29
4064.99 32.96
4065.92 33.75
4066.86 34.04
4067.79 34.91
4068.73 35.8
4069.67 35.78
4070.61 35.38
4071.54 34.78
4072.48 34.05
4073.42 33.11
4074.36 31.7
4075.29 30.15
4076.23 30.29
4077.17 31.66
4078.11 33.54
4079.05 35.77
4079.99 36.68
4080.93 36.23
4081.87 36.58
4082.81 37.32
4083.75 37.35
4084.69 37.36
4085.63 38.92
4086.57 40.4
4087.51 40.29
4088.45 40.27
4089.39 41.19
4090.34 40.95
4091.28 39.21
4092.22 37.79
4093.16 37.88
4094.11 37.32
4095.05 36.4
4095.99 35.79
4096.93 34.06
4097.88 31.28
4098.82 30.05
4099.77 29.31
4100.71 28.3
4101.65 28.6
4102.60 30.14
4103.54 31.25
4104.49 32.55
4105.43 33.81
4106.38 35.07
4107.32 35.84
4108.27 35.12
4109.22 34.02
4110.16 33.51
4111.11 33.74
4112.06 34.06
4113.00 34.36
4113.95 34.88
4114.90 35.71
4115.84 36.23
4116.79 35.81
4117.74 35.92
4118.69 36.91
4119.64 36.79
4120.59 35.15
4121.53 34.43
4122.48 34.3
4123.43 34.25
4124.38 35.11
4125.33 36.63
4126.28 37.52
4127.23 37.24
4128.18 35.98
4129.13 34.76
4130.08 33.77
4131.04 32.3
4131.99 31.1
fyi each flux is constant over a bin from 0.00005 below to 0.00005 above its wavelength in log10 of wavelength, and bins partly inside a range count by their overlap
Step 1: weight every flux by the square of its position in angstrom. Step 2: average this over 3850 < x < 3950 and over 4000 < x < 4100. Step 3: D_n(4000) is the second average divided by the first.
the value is 2.1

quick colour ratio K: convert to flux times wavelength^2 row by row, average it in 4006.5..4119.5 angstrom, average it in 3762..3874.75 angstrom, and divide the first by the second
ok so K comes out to 2.3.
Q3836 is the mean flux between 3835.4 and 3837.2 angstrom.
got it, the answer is 11.8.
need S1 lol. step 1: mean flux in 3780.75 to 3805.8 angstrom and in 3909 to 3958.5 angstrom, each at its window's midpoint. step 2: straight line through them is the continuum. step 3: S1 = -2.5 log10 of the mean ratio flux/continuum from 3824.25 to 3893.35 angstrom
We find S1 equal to 0.28 mag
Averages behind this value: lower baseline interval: 20.5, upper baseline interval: 19.9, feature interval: 15.6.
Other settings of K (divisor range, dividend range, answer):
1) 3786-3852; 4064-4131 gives 2.49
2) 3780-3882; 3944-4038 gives 1.90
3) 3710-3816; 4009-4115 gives 2.10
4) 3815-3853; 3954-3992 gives 1.81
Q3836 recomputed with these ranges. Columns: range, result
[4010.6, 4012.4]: 38.2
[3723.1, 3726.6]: 18.8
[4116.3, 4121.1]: 36.1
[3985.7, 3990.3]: 31.7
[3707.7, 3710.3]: 18.2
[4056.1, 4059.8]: 33.3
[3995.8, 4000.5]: 34.8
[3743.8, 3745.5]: 16.3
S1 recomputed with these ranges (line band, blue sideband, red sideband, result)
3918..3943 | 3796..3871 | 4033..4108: 0.48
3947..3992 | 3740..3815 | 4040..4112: 0.24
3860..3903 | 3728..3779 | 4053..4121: 0.28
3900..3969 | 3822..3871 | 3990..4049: 0.25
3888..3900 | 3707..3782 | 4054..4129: 0.14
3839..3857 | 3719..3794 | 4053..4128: 0.49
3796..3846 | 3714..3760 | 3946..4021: 0.34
